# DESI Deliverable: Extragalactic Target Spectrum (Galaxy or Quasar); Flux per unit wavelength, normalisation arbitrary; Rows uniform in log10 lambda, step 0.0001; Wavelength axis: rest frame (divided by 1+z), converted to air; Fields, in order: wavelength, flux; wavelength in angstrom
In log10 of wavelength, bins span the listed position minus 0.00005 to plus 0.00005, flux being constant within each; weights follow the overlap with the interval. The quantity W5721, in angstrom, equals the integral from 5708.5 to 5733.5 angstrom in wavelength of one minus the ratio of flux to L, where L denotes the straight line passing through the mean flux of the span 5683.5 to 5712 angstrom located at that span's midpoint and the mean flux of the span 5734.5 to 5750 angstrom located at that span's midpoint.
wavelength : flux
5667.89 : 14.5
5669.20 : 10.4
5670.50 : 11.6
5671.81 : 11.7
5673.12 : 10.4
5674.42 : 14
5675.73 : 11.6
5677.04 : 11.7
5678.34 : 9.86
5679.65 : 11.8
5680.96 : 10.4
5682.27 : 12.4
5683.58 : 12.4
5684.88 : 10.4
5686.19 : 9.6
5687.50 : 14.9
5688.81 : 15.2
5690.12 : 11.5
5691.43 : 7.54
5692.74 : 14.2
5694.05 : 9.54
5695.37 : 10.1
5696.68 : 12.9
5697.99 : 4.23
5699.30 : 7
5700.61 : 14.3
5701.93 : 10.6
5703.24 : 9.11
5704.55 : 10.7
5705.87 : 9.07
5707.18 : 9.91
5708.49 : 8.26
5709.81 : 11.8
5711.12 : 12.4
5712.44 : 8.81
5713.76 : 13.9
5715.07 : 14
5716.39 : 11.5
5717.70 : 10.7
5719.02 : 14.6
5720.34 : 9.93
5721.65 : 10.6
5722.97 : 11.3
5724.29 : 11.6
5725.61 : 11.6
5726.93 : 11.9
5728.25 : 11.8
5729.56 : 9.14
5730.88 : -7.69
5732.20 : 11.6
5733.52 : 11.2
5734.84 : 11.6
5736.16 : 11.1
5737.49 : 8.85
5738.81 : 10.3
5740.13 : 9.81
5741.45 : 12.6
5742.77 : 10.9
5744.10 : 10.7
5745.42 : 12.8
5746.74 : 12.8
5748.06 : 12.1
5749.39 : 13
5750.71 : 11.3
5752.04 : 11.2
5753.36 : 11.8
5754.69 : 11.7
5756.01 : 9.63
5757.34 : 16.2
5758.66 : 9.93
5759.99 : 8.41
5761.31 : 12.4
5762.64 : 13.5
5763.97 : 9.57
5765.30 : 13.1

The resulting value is 1.20 angstrom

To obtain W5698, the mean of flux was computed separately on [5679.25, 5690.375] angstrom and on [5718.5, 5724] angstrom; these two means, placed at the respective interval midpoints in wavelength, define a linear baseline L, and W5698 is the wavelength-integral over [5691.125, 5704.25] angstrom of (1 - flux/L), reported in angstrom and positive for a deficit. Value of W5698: 2.1 angstrom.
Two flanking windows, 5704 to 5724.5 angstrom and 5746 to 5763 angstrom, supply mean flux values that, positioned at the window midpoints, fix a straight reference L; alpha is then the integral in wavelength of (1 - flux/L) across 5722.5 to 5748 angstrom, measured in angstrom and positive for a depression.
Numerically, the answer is 2.8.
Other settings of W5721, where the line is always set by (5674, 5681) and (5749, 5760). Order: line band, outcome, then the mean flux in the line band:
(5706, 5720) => 0.16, 11.5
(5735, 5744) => 0.73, 10.6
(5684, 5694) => -0.17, 11.8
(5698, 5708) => 1.64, 9.69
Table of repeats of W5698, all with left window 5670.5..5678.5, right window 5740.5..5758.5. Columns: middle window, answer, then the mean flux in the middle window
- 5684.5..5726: 2.8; 11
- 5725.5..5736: 2.7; 8.86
